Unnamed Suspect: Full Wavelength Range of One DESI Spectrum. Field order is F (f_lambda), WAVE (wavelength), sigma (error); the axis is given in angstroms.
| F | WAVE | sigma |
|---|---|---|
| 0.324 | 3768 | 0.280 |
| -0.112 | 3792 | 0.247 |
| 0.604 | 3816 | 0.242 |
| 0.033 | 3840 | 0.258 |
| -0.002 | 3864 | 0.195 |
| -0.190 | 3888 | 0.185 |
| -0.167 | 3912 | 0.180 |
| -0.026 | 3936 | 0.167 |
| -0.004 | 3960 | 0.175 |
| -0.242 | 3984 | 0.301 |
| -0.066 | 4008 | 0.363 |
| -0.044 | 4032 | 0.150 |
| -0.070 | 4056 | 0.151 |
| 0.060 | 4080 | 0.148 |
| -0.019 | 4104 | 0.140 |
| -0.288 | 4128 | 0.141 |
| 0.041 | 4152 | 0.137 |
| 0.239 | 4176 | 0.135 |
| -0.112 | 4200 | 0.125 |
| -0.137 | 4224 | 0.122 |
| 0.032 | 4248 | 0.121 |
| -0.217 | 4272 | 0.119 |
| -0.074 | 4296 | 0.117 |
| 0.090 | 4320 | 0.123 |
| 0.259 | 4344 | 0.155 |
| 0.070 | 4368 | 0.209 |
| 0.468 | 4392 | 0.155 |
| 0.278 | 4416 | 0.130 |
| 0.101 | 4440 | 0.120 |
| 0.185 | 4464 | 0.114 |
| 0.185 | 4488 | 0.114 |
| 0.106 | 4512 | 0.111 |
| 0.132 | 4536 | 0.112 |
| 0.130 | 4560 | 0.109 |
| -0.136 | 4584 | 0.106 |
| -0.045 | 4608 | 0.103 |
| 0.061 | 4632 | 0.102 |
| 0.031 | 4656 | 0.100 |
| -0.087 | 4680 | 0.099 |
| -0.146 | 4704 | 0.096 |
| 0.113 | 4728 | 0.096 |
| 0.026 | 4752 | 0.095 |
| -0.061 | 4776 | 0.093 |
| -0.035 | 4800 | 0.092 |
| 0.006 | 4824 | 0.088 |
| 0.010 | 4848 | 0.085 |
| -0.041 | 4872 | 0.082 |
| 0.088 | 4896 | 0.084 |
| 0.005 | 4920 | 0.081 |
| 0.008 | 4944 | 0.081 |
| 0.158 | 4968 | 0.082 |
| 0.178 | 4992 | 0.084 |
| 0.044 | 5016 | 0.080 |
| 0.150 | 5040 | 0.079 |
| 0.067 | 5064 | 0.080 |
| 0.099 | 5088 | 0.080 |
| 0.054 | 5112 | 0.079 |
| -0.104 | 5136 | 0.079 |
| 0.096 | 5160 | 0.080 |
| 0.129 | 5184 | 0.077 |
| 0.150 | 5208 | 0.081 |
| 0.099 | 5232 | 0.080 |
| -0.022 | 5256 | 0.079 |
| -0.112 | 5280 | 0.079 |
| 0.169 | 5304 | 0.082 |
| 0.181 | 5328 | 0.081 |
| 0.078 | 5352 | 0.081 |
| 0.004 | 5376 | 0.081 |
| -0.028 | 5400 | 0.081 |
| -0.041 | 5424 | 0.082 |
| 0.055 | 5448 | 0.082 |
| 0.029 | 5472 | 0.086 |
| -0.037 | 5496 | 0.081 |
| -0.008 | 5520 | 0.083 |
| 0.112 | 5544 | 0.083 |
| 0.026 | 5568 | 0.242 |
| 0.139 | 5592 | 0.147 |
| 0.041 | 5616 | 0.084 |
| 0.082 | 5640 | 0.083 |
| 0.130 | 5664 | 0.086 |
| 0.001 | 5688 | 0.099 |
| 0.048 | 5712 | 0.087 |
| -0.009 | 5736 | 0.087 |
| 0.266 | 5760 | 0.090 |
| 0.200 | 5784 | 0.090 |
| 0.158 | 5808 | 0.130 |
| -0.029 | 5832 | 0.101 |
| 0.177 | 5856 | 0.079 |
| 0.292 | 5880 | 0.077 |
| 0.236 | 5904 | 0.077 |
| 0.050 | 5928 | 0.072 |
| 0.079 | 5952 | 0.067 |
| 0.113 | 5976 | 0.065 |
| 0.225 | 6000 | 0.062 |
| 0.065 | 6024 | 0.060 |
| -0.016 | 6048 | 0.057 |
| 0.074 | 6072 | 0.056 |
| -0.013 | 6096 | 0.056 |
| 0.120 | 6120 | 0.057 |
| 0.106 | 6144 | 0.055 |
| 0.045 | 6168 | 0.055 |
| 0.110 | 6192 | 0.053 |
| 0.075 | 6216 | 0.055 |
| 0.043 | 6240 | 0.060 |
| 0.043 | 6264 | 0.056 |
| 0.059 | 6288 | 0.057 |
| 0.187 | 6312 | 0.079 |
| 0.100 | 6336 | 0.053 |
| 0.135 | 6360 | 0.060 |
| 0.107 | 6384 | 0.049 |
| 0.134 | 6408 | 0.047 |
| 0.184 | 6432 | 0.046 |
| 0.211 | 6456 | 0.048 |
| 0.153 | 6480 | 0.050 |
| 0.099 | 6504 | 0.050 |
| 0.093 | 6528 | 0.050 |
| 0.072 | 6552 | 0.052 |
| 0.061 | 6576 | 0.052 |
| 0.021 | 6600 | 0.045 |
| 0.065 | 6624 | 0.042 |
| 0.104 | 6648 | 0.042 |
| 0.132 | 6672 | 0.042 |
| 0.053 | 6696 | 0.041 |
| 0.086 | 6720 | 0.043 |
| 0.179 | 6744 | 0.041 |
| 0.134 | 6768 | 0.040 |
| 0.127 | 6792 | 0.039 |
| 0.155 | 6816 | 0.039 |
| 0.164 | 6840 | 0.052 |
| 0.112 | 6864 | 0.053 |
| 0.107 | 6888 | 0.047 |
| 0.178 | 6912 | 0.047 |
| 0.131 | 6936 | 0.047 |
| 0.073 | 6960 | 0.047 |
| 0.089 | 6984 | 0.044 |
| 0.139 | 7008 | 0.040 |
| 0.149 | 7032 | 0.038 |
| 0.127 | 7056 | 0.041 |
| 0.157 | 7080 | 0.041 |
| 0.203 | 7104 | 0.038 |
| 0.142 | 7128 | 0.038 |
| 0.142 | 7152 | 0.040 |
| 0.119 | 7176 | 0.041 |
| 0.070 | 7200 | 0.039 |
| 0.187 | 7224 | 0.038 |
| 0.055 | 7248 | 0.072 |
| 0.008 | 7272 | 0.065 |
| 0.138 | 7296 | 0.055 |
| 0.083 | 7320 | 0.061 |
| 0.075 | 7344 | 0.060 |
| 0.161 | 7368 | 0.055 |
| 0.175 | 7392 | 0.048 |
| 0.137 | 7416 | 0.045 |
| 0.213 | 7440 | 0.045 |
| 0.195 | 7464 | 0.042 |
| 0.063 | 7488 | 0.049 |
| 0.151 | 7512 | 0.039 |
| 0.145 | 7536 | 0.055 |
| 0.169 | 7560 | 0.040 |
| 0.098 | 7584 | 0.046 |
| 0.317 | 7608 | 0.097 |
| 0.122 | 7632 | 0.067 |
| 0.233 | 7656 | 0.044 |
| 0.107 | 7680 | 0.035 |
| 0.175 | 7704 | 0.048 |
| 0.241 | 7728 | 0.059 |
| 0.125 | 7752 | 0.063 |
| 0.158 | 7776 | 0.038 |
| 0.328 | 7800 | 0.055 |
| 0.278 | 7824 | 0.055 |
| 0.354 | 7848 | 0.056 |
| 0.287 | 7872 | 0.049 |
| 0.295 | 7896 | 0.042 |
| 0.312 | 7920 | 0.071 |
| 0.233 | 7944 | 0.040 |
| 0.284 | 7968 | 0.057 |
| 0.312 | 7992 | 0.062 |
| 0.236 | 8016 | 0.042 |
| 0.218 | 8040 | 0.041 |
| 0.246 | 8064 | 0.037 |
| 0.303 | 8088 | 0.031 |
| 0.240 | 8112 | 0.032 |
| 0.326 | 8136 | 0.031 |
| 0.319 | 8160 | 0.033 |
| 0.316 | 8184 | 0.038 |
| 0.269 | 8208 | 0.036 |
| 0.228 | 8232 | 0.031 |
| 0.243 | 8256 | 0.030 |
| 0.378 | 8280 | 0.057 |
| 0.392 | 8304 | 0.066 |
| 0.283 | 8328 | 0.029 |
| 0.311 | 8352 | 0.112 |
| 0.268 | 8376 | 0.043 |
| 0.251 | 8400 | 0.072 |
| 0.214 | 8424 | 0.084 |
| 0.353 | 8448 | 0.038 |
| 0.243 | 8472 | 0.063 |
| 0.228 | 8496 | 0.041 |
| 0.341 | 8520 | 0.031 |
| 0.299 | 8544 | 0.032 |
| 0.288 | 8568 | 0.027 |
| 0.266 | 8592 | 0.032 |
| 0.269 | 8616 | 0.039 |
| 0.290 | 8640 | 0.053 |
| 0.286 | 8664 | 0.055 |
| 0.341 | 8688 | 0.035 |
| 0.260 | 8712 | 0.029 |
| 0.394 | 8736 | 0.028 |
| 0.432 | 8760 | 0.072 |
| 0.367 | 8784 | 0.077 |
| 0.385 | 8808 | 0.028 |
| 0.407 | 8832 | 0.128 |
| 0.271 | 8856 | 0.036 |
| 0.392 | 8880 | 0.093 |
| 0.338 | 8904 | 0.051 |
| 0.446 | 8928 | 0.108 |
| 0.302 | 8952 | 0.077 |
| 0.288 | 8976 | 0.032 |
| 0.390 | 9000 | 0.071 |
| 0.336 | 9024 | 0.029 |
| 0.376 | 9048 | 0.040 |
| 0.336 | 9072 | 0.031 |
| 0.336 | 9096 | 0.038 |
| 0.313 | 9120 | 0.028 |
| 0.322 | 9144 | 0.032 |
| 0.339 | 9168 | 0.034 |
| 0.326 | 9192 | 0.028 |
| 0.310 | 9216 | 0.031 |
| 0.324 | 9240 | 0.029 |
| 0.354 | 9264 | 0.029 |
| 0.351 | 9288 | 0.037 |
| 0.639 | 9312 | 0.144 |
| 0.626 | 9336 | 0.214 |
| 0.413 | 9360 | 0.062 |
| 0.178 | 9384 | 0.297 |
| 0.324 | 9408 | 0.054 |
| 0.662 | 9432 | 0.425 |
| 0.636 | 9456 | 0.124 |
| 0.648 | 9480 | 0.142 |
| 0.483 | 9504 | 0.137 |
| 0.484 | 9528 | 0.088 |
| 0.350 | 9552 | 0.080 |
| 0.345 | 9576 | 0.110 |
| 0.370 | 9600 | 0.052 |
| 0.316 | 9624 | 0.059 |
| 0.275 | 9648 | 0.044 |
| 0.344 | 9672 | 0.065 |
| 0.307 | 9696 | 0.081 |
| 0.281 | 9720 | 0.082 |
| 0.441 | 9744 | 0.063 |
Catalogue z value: 0.95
